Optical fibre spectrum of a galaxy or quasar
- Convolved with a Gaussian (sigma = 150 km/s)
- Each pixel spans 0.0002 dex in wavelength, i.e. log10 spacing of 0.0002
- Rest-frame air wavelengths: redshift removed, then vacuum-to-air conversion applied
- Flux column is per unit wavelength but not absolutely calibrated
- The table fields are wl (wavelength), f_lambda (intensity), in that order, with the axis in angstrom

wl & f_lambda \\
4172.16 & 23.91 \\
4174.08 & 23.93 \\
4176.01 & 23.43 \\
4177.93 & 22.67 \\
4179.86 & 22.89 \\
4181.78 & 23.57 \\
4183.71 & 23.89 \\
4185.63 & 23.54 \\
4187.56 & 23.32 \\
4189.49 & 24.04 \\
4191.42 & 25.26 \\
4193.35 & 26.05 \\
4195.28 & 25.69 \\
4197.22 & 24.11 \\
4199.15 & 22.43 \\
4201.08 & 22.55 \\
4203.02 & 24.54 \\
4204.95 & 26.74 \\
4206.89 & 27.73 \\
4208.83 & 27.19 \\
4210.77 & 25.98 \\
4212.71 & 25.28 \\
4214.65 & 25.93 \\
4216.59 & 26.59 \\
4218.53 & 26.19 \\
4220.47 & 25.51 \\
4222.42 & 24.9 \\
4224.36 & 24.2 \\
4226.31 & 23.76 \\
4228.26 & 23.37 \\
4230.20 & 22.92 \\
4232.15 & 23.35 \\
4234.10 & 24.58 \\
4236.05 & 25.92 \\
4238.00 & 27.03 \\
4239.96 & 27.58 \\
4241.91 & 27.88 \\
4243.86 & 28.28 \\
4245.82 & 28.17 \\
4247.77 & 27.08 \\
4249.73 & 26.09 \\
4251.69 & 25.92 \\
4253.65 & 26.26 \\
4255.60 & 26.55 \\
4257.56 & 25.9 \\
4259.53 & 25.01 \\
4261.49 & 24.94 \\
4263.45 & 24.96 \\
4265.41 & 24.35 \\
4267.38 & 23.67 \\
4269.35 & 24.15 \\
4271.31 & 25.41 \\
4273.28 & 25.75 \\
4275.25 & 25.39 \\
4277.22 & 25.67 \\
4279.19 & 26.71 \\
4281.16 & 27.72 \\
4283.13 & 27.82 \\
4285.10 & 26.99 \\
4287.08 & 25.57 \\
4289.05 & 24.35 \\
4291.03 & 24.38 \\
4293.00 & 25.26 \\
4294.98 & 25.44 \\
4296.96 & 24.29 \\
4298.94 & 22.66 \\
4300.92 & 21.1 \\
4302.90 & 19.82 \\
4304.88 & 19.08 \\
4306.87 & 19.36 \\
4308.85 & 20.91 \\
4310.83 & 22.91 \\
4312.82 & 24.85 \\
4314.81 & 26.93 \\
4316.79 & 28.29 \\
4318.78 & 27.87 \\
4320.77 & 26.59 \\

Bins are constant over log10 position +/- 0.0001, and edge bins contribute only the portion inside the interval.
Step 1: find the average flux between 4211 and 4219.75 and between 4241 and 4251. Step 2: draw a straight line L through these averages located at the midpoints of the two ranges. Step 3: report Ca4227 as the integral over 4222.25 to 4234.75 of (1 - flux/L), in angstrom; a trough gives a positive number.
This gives 1.3 angstrom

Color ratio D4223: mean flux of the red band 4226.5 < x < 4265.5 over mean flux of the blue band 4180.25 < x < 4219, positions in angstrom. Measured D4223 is 1.03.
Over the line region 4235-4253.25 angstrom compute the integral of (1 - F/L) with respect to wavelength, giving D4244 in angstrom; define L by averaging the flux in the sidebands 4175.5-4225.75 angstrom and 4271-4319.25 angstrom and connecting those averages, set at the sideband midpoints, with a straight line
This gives -1.8 angstrom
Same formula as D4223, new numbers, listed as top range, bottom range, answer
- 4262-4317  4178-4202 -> 1.02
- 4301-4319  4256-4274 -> 0.92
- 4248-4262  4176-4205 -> 1.08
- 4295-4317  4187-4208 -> 0.91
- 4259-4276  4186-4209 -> 1.00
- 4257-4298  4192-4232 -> 1.01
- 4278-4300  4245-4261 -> 0.97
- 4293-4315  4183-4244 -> 0.89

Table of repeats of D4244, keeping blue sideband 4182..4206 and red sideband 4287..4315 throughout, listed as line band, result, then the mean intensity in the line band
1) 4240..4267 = -3.1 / 26.3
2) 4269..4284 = -1.9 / 26.2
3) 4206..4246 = -3.1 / 25.8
